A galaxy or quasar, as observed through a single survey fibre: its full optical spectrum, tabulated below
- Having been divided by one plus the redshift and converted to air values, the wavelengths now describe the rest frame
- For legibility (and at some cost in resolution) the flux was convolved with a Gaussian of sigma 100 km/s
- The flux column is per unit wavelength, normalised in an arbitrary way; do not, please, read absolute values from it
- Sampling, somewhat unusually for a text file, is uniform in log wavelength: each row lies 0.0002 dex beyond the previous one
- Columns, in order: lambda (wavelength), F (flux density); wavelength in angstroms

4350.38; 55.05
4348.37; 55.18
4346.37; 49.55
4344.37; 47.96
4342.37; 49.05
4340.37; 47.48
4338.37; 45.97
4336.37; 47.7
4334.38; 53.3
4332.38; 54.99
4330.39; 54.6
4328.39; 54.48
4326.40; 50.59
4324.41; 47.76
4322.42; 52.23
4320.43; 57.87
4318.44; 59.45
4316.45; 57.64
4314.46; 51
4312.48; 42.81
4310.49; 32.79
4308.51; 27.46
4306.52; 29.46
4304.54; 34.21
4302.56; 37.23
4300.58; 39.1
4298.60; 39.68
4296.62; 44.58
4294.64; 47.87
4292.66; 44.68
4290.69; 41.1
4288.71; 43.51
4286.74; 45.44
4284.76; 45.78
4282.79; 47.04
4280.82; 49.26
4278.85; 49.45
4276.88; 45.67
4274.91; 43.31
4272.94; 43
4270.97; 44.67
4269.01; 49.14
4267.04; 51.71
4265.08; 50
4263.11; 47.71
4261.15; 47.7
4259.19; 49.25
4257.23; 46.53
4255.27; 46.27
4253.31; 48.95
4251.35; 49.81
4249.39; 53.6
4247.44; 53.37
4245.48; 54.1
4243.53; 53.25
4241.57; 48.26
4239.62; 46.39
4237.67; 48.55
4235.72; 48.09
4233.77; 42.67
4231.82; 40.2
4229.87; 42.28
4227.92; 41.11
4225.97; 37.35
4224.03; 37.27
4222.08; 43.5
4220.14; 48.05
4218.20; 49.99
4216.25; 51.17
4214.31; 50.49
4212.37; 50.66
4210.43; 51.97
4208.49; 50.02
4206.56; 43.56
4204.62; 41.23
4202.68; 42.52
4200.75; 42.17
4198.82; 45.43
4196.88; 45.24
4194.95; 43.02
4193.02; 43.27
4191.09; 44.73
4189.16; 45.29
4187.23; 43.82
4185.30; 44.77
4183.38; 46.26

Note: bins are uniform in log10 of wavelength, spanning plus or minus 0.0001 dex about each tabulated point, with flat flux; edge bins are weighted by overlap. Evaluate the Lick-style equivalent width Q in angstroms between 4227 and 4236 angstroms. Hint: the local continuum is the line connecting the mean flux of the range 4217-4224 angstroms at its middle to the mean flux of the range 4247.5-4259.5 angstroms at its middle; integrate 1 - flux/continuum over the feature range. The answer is 0.88 angstroms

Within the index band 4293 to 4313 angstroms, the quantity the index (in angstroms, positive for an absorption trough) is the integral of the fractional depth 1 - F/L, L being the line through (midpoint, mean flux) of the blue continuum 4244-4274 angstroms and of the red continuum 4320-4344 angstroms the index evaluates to 5.0 angstroms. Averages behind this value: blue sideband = 49.1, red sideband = 51.1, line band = 37.6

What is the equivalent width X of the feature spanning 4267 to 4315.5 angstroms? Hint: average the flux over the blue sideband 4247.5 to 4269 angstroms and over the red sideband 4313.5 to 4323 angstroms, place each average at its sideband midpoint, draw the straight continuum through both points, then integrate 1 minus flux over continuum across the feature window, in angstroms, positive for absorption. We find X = 9.3 angstroms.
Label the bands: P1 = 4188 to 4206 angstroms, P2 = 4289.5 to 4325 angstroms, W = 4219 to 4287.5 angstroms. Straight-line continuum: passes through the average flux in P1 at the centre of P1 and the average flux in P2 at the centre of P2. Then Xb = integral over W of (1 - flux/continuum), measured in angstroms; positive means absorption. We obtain -5.0 angstroms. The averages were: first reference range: 43.6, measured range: 46.8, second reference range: 43.7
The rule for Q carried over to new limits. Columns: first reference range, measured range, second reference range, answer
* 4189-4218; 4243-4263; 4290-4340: -1.73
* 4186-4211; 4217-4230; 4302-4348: 0.65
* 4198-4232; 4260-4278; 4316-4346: 0.45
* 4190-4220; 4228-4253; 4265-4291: -0.94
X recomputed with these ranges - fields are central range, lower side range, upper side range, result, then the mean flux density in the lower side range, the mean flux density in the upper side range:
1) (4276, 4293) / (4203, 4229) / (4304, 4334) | 0.4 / 45.8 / 47.5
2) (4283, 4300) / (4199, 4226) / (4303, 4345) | 1.1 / 46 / 47.4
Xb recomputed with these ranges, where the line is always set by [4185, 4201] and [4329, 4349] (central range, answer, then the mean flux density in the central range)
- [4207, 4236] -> -0.1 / 45.5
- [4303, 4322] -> 2.2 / 43.7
